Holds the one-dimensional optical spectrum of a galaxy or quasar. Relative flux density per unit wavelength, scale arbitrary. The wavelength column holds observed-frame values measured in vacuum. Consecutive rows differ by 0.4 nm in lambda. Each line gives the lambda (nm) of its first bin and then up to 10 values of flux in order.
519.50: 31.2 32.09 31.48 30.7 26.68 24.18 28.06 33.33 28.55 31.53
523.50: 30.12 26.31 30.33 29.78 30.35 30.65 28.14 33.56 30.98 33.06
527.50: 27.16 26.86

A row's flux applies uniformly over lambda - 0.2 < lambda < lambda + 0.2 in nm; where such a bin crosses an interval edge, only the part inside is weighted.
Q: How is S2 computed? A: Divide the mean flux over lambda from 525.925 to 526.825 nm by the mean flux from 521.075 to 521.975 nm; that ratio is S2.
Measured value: 1.21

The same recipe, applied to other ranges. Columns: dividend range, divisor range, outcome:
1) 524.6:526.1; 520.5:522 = 1.09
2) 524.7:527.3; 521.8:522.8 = 1.02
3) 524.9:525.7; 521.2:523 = 1.07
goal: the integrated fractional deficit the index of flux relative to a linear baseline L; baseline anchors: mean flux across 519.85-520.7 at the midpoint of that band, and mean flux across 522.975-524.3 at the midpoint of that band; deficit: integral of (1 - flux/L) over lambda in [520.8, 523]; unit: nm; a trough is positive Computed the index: 0.14 nm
